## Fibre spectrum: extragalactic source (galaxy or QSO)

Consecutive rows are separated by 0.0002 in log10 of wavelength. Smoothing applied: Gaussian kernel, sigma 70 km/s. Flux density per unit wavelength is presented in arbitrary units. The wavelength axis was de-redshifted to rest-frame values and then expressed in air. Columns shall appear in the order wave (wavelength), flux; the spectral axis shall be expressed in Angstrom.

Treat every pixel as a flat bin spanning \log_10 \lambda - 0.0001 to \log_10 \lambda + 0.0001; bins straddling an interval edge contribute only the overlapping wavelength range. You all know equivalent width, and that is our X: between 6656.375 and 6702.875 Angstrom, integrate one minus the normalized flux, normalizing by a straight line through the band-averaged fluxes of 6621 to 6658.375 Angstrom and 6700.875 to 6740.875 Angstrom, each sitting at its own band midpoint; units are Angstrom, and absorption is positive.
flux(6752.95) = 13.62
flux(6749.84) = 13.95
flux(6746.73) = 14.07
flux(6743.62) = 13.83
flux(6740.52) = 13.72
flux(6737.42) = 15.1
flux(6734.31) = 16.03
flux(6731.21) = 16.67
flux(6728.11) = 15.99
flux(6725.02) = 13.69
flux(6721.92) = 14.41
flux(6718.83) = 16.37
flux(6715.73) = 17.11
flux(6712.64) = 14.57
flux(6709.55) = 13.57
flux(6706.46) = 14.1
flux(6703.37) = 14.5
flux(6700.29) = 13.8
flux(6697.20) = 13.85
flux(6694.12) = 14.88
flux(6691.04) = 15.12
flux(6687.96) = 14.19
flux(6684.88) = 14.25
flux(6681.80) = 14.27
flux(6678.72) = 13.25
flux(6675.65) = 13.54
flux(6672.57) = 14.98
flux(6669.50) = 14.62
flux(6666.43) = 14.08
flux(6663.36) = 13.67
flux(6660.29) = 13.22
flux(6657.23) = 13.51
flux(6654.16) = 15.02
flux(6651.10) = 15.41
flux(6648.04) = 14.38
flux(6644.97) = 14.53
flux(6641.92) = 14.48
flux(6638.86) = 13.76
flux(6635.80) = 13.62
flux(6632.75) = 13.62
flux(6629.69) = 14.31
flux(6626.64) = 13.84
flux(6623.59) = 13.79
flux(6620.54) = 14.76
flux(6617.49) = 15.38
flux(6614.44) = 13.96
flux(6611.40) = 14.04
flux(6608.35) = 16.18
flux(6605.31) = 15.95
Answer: 1.7 Angstrom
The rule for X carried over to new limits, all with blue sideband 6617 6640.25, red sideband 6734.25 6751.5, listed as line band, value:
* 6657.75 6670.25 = 0.3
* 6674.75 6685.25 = 0.3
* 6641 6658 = -0.6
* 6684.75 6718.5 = -0.9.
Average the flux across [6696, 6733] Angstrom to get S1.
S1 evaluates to 14.9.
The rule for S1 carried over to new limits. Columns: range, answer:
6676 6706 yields 14.2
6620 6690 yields 14.1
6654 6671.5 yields 14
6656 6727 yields 14.3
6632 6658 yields 14.3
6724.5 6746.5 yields 15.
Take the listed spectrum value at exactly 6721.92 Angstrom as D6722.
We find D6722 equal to 14.41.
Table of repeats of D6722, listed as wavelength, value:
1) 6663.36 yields 13.67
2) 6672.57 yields 14.98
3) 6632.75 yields 13.62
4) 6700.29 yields 13.8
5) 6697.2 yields 13.85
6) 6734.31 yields 16.03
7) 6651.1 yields 15.41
